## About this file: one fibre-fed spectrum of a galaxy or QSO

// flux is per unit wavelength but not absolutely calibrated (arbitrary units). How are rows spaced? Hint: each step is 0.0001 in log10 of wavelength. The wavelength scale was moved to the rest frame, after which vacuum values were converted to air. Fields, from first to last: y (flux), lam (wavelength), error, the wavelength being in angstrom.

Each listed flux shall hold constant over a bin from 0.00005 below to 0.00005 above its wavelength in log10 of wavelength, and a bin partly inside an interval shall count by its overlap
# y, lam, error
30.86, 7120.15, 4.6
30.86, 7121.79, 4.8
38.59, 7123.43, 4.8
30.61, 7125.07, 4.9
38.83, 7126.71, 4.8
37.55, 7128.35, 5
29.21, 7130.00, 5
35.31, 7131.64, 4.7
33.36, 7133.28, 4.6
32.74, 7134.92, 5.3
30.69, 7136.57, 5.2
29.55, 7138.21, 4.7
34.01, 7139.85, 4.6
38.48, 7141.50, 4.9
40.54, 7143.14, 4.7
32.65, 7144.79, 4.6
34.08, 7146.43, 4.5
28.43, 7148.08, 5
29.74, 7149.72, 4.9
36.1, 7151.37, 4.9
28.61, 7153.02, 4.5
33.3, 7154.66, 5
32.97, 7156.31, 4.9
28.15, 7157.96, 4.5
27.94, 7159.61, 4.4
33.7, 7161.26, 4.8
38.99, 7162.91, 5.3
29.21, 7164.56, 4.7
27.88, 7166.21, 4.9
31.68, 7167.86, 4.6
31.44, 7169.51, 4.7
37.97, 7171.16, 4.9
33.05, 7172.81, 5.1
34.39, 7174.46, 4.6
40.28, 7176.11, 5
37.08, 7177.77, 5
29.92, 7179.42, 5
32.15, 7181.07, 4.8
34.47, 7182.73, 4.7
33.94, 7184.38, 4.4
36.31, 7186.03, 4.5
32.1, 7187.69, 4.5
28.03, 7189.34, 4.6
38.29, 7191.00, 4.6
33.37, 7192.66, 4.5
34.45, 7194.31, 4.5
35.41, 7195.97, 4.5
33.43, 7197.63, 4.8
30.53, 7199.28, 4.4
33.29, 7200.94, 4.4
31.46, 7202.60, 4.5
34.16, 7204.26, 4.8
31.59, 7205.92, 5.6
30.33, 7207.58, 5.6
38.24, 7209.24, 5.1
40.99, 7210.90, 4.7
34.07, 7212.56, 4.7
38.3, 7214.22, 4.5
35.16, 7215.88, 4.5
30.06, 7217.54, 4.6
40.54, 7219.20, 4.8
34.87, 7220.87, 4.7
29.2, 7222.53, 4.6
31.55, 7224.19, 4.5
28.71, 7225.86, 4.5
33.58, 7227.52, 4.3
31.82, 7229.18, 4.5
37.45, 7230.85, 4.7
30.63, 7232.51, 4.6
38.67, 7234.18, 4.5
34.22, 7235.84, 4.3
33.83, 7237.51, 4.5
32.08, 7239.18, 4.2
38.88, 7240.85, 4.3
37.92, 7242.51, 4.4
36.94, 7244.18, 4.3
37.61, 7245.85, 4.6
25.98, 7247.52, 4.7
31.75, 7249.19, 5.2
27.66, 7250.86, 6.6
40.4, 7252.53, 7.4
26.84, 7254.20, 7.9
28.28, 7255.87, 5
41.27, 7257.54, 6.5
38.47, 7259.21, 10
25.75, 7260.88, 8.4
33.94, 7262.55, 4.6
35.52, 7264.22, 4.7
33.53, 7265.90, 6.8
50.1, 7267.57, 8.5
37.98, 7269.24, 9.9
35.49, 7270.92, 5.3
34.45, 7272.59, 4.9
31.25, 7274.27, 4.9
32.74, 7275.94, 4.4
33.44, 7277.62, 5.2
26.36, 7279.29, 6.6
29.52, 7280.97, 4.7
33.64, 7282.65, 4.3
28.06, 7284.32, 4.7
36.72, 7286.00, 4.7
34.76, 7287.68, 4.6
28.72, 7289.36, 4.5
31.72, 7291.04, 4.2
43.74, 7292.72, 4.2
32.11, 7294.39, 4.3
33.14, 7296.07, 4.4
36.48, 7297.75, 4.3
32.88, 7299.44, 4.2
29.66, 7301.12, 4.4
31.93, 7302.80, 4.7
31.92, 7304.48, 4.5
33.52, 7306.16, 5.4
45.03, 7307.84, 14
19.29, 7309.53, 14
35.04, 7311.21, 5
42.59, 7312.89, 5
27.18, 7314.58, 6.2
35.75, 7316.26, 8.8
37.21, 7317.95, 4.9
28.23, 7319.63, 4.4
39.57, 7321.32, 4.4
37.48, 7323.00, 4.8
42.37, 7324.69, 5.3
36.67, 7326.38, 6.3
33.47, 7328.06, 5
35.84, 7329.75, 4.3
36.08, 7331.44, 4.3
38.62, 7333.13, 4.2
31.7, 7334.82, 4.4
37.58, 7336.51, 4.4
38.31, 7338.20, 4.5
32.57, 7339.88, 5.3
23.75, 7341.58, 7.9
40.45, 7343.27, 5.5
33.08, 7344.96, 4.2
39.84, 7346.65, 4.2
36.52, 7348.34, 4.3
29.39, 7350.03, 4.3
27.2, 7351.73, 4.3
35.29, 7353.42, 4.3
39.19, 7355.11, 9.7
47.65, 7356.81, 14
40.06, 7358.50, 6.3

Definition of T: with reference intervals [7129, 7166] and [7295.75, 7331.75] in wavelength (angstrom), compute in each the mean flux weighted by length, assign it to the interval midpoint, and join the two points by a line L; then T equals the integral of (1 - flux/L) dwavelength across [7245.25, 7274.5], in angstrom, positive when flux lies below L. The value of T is -0.3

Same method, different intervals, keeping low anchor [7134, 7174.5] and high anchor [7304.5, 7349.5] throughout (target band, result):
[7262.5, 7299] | 0.3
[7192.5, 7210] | 0.0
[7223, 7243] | -0.1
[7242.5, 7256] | 0.6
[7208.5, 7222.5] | -1.1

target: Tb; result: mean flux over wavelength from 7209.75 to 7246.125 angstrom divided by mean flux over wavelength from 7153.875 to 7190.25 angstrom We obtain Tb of 1.1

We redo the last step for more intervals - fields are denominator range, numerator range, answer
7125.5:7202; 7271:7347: 1.02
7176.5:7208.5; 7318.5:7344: 1.07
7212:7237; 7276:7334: 1.00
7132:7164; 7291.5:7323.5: 1.04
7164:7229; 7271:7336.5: 1.01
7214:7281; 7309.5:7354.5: 1.02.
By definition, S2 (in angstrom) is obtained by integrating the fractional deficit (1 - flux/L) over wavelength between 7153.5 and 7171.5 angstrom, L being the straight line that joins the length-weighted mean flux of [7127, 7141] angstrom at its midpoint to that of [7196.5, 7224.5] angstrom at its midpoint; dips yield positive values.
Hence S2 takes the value 0.9 angstrom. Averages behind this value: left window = 33.1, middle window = 31.9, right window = 34.1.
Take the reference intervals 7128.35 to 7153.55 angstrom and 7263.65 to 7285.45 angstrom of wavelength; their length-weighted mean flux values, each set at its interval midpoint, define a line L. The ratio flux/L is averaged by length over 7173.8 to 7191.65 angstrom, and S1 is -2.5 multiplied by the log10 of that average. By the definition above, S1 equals -0.03 mag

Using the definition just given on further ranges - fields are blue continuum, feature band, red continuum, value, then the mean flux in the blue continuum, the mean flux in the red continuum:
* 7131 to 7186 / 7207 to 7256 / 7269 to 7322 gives -0.02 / 33.2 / 33.4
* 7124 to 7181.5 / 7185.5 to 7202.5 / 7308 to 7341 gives 0.01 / 33.2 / 35.1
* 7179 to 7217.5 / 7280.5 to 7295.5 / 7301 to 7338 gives 0.04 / 33.9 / 35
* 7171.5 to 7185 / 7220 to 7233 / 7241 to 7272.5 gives 0.08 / 34.5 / 34.8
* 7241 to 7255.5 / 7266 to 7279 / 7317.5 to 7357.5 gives -0.06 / 33.3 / 35.7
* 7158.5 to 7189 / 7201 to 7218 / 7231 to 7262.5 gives -0.03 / 33.3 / 33.8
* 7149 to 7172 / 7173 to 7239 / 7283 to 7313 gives -0.05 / 32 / 33.5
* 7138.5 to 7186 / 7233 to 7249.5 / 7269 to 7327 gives -0.04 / 33.3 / 33.8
